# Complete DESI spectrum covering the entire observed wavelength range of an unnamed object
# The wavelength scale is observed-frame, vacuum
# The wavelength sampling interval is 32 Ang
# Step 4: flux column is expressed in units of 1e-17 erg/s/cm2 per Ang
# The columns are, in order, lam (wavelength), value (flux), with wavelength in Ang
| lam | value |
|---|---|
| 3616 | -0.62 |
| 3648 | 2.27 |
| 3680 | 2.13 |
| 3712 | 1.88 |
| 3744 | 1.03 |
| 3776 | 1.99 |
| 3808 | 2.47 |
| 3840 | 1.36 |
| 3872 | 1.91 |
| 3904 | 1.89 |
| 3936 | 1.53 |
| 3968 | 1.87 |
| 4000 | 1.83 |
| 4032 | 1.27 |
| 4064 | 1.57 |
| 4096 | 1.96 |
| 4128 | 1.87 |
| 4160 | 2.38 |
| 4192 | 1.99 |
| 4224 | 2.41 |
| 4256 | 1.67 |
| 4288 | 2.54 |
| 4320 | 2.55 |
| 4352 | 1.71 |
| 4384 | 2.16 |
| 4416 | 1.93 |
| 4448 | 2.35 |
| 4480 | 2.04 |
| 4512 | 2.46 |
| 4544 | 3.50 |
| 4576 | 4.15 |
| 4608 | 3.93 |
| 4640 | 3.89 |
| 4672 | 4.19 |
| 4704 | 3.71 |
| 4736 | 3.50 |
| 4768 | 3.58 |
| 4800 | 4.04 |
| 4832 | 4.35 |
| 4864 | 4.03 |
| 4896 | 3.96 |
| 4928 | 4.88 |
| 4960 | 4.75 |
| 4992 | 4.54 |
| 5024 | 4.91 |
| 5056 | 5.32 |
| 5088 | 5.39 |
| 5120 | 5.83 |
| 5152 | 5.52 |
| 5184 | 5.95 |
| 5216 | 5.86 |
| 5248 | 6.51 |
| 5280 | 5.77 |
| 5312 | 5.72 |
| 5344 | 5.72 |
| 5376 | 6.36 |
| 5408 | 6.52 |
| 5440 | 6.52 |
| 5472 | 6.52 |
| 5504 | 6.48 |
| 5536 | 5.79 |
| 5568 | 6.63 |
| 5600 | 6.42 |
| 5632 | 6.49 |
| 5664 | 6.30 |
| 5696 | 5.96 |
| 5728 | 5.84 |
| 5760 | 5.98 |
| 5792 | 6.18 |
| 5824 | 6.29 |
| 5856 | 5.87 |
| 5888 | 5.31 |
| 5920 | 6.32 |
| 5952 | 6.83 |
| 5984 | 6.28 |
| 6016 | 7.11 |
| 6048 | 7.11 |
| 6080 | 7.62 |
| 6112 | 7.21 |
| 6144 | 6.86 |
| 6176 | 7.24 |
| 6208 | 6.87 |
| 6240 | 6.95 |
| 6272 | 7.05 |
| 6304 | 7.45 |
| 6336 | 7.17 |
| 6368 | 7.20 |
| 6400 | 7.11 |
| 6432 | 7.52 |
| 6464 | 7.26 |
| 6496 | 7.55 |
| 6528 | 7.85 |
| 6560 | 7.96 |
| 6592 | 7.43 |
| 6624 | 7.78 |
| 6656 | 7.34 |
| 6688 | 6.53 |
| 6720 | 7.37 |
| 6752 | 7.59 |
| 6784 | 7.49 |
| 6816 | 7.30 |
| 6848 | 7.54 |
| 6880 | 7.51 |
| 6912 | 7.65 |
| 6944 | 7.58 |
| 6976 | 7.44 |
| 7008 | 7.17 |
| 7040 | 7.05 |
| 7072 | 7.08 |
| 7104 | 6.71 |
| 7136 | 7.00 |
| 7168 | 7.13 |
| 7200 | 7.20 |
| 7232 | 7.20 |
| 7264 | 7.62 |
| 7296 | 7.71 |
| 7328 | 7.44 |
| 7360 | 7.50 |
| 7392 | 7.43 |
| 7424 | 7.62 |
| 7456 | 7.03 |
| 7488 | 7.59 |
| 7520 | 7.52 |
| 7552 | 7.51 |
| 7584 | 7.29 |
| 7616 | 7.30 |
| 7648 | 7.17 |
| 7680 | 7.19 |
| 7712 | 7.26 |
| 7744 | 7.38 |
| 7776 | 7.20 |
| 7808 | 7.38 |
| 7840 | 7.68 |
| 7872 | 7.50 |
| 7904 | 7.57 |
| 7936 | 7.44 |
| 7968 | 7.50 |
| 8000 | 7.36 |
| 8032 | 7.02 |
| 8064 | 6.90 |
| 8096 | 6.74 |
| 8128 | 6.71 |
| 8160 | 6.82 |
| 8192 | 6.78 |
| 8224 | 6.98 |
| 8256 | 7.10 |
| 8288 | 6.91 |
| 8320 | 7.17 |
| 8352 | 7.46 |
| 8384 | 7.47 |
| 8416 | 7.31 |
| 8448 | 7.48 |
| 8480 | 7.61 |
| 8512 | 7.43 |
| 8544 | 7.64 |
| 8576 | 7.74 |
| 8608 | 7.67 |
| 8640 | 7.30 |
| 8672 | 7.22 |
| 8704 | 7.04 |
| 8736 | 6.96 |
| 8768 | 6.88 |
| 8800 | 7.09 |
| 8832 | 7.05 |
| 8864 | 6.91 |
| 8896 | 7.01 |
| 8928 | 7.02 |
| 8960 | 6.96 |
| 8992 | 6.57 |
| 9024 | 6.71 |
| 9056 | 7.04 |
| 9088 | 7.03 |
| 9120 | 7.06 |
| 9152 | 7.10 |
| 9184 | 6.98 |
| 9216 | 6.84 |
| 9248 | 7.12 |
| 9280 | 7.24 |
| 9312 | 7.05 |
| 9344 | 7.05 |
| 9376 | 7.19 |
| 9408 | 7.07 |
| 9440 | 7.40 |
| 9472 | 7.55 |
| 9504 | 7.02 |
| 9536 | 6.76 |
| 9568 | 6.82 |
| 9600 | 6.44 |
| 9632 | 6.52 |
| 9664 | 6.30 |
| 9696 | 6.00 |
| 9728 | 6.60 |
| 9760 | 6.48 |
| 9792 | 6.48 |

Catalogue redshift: 0.14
